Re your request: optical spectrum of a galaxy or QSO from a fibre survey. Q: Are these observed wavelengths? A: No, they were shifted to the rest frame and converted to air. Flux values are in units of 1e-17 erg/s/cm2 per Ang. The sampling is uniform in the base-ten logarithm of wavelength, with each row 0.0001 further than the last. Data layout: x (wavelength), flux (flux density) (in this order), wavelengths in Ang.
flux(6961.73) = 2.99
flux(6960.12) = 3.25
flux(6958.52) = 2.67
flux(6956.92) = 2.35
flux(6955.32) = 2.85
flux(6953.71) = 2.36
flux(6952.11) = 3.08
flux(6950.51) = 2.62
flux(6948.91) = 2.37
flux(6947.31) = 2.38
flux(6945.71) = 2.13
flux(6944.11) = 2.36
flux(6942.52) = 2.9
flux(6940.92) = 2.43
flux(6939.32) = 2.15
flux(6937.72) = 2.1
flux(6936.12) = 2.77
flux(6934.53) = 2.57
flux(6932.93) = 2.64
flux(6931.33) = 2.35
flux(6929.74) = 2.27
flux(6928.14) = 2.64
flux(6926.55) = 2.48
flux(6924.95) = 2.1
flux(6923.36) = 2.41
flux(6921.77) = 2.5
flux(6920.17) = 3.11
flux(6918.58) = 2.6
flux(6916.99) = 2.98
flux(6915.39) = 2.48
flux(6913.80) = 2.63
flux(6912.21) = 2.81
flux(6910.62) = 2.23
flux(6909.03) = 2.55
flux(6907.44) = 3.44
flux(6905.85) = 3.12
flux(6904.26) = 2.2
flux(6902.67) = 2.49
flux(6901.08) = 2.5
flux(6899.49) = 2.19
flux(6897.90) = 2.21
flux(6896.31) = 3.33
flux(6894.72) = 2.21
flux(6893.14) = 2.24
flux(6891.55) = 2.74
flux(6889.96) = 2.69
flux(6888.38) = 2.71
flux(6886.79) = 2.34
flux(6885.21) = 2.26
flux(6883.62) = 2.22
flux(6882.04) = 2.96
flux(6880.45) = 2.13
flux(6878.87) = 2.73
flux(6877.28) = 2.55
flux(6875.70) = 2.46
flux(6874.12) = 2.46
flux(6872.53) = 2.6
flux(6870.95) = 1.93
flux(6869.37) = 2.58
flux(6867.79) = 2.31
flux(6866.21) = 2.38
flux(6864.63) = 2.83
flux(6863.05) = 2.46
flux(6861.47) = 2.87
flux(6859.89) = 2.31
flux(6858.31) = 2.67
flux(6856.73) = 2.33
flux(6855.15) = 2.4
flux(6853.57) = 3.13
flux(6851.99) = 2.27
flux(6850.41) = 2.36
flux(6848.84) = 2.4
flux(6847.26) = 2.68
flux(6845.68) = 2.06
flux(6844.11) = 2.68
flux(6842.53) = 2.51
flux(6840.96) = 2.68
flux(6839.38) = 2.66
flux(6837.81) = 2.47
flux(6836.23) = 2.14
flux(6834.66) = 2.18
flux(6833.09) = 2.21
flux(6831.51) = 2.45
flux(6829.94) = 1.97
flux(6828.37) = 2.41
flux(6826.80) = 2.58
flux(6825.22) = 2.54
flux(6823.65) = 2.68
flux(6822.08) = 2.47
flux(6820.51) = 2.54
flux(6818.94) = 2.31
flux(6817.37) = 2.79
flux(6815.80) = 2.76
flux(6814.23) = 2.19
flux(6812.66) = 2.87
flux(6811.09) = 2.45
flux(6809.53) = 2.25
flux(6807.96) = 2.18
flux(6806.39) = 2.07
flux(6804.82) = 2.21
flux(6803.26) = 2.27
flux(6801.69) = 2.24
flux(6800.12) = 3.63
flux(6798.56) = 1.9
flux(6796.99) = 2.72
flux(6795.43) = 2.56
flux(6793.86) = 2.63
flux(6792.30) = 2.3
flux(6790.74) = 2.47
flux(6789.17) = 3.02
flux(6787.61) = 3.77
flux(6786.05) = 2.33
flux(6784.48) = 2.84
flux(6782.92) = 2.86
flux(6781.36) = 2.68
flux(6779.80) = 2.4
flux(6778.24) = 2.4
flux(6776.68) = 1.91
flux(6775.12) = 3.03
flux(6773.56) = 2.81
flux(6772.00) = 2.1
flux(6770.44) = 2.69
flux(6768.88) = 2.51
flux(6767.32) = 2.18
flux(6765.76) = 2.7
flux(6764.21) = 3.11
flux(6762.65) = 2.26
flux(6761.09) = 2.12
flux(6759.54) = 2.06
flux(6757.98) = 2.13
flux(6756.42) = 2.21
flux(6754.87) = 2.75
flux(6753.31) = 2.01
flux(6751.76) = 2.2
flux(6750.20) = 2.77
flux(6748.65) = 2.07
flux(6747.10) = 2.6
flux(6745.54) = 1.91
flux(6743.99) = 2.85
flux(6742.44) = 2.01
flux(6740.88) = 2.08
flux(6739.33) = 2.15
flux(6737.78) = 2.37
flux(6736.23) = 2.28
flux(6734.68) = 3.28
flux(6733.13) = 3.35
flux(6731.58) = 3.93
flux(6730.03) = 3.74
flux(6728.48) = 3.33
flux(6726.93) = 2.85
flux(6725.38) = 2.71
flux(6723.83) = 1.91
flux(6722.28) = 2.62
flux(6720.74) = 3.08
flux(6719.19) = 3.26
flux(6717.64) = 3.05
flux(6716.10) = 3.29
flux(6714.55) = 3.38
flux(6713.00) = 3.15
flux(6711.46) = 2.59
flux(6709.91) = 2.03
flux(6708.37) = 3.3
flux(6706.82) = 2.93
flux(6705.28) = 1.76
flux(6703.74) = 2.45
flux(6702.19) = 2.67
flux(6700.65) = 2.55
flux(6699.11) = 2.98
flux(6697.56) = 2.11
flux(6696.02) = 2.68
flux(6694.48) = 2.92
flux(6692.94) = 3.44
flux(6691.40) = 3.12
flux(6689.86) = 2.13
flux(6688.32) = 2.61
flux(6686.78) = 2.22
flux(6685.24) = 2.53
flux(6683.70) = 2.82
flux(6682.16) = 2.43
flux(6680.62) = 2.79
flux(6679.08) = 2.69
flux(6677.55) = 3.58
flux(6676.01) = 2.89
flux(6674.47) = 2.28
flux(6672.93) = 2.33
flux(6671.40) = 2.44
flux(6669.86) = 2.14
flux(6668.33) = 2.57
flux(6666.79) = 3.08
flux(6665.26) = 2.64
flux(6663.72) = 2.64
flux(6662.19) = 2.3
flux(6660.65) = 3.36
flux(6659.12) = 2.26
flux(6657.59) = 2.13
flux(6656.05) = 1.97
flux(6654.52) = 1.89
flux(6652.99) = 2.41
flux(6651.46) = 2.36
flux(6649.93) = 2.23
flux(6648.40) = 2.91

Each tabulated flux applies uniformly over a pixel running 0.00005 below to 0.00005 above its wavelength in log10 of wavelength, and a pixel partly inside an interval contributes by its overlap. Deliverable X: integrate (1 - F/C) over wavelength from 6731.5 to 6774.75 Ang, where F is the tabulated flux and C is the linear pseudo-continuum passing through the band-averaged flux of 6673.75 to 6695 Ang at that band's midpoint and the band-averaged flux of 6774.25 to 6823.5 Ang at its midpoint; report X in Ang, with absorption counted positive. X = 2.7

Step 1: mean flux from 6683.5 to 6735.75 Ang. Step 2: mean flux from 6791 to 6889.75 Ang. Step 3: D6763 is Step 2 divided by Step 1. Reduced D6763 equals 0.87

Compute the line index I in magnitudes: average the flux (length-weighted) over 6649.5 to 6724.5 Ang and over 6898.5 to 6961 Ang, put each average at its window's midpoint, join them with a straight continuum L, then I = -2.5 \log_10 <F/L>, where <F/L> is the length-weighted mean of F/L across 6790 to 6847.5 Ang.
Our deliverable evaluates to 0.06 mag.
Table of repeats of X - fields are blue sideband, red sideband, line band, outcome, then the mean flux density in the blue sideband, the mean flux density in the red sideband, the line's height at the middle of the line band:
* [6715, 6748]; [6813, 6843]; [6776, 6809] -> 0.5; 2.8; 2.46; 2.58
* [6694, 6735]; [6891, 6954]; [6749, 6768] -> 3.0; 2.88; 2.54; 2.81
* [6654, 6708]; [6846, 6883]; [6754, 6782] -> 1.2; 2.59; 2.51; 2.55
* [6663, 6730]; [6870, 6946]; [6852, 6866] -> -0.1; 2.73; 2.52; 2.57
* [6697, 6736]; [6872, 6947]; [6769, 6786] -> 1.3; 2.89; 2.53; 2.77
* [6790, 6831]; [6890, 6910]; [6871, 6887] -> 0.7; 2.46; 2.6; 2.57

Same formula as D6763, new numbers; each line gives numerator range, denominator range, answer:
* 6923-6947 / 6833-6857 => 0.98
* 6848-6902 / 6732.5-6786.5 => 1.02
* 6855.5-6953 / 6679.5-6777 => 0.96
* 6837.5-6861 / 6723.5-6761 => 0.98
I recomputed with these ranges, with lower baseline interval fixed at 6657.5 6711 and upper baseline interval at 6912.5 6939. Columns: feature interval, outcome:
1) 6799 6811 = 0.082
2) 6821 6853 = 0.063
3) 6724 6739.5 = -0.147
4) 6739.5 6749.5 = 0.159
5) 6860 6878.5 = 0.029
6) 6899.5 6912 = -0.034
